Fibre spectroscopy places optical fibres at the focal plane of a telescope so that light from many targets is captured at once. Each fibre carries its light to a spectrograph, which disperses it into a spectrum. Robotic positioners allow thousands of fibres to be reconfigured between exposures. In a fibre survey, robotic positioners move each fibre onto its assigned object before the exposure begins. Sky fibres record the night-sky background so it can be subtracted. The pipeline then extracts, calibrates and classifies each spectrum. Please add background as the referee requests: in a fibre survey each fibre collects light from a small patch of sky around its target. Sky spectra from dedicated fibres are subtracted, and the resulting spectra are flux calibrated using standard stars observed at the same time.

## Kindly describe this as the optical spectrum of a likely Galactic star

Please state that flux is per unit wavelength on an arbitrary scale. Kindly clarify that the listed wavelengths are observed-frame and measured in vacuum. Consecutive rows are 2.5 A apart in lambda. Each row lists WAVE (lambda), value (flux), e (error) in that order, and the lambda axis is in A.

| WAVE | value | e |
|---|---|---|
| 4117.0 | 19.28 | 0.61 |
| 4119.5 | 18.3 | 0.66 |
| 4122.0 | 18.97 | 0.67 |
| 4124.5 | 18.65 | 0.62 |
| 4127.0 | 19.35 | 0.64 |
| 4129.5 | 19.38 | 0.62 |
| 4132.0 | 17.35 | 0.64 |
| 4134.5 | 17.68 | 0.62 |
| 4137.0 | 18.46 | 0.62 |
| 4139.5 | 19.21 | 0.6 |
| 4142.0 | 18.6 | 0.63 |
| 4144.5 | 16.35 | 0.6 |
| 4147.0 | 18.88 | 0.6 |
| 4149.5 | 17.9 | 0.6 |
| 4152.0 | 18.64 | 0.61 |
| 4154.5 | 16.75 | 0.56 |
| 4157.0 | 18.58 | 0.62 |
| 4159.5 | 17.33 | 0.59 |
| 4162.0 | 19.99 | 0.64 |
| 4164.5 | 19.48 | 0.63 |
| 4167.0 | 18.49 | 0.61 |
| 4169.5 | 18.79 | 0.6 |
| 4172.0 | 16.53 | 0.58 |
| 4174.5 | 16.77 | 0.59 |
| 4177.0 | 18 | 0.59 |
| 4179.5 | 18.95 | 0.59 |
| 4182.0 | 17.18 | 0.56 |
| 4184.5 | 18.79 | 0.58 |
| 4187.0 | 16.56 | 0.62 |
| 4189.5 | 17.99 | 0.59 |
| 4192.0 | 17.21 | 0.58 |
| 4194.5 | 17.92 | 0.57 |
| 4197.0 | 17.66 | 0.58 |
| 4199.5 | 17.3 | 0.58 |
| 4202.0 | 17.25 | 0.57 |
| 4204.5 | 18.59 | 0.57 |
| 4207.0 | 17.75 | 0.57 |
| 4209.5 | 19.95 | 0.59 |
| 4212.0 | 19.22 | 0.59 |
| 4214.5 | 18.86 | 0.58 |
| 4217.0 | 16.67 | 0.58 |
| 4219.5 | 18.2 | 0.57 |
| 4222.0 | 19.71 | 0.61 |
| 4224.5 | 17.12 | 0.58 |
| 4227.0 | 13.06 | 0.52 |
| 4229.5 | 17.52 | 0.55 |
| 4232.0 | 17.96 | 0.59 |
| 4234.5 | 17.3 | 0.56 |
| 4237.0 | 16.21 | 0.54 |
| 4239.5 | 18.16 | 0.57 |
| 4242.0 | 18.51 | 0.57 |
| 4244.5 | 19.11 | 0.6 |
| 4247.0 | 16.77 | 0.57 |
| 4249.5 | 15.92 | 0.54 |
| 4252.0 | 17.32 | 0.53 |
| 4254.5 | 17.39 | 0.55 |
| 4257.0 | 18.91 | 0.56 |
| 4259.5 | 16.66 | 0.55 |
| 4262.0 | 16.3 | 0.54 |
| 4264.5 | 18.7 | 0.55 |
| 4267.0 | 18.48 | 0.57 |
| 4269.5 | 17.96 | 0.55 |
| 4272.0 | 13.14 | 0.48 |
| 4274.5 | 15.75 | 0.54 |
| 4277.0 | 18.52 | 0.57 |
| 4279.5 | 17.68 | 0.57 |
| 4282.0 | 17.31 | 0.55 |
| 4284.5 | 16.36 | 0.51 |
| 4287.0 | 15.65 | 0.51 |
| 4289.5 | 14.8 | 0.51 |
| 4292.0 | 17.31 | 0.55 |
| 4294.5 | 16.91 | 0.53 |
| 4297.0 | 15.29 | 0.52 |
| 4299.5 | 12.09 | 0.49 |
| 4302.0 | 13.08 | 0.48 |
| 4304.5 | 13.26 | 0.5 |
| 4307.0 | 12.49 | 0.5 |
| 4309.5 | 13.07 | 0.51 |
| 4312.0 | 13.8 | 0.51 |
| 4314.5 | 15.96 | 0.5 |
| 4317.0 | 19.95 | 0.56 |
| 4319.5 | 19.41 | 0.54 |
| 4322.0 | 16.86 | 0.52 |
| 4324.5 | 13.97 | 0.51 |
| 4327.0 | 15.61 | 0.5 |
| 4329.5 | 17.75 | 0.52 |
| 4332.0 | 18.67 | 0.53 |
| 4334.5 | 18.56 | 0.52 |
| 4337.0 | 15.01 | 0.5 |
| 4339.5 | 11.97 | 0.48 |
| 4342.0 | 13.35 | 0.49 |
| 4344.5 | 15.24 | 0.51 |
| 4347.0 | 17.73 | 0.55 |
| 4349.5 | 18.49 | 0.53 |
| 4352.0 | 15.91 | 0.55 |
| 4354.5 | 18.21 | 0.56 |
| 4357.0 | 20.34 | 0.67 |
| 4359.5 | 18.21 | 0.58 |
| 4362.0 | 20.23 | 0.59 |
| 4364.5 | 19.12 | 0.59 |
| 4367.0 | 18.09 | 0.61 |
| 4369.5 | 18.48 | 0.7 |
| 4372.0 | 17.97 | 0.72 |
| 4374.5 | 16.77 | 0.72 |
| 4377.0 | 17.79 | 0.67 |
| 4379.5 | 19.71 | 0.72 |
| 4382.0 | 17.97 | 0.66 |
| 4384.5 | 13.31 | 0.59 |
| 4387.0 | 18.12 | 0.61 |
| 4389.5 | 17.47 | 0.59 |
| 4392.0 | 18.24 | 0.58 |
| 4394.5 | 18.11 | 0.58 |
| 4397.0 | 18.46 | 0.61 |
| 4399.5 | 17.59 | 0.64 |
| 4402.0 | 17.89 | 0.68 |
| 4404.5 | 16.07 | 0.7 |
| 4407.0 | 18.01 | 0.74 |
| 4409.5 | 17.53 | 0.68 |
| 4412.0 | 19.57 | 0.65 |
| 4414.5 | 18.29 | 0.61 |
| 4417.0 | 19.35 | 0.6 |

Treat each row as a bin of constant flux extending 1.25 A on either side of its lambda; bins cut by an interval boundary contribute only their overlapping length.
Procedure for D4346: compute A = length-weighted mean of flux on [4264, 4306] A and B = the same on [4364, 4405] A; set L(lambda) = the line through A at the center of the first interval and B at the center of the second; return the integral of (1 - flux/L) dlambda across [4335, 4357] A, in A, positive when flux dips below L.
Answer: 1.2 A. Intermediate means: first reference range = 15.9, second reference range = 17.7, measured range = 16.1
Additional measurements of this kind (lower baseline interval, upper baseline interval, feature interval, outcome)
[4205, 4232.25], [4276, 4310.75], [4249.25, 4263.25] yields -0.53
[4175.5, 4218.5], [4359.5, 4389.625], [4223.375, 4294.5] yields 3.87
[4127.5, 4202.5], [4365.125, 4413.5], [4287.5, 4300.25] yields 1.75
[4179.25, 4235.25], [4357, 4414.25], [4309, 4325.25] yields 1.41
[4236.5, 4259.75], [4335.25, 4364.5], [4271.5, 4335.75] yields 4.80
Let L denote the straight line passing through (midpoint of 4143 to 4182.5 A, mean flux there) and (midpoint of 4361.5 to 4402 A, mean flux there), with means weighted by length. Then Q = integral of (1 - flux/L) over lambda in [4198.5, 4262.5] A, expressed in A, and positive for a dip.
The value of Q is 1.40 A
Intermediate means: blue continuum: 18.1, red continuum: 17.9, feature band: 17.6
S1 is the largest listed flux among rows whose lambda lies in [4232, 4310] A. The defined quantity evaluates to 19.11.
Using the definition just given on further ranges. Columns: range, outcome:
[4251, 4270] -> 18.91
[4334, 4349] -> 18.56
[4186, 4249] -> 19.95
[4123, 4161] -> 19.38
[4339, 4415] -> 20.34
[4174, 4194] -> 18.95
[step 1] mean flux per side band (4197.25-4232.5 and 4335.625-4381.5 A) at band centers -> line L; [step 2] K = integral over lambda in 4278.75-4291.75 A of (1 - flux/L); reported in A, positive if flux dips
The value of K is 0.89 A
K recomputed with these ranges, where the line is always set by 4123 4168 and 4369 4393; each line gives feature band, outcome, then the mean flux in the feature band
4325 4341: 1.5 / 16.1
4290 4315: 5.0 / 14.3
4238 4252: 0.3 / 17.6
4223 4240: 1.3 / 16.7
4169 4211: 0.9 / 17.8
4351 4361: -0.4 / 18.3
